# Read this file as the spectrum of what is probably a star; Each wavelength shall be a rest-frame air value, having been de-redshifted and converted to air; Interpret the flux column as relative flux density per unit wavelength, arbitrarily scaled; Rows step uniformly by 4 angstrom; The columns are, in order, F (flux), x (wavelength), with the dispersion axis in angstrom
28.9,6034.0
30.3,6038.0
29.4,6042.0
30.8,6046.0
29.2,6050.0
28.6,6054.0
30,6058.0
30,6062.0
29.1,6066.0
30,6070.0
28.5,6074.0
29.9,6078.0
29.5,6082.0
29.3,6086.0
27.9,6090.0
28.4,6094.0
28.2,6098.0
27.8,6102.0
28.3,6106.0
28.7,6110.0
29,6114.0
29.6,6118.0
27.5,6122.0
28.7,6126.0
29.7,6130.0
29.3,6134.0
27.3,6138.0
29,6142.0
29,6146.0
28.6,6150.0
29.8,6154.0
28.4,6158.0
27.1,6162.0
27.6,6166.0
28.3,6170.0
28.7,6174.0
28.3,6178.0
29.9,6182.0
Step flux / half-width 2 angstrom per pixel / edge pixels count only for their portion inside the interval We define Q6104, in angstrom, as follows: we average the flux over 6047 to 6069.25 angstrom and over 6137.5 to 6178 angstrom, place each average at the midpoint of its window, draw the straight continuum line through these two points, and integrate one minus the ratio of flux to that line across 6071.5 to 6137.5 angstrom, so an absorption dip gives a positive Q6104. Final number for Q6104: 0.5 angstrom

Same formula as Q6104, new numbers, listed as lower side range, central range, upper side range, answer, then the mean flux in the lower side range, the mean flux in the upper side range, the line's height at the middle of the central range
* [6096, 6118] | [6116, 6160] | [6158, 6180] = -0.8 angstrom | 28.5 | 28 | 28.3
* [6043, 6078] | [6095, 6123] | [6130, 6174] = 0.5 angstrom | 29.5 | 28.5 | 29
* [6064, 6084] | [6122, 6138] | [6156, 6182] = 0.0 angstrom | 29.4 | 28.2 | 28.7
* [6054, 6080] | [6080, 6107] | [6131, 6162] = 0.7 angstrom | 29.5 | 28.7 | 29.2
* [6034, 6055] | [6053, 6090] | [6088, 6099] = -0.7 angstrom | 29.6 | 28.2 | 28.8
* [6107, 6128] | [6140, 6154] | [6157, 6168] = -0.5 angstrom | 28.7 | 27.6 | 28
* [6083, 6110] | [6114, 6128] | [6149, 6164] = -0.1 angstrom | 28.4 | 28.5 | 28.4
